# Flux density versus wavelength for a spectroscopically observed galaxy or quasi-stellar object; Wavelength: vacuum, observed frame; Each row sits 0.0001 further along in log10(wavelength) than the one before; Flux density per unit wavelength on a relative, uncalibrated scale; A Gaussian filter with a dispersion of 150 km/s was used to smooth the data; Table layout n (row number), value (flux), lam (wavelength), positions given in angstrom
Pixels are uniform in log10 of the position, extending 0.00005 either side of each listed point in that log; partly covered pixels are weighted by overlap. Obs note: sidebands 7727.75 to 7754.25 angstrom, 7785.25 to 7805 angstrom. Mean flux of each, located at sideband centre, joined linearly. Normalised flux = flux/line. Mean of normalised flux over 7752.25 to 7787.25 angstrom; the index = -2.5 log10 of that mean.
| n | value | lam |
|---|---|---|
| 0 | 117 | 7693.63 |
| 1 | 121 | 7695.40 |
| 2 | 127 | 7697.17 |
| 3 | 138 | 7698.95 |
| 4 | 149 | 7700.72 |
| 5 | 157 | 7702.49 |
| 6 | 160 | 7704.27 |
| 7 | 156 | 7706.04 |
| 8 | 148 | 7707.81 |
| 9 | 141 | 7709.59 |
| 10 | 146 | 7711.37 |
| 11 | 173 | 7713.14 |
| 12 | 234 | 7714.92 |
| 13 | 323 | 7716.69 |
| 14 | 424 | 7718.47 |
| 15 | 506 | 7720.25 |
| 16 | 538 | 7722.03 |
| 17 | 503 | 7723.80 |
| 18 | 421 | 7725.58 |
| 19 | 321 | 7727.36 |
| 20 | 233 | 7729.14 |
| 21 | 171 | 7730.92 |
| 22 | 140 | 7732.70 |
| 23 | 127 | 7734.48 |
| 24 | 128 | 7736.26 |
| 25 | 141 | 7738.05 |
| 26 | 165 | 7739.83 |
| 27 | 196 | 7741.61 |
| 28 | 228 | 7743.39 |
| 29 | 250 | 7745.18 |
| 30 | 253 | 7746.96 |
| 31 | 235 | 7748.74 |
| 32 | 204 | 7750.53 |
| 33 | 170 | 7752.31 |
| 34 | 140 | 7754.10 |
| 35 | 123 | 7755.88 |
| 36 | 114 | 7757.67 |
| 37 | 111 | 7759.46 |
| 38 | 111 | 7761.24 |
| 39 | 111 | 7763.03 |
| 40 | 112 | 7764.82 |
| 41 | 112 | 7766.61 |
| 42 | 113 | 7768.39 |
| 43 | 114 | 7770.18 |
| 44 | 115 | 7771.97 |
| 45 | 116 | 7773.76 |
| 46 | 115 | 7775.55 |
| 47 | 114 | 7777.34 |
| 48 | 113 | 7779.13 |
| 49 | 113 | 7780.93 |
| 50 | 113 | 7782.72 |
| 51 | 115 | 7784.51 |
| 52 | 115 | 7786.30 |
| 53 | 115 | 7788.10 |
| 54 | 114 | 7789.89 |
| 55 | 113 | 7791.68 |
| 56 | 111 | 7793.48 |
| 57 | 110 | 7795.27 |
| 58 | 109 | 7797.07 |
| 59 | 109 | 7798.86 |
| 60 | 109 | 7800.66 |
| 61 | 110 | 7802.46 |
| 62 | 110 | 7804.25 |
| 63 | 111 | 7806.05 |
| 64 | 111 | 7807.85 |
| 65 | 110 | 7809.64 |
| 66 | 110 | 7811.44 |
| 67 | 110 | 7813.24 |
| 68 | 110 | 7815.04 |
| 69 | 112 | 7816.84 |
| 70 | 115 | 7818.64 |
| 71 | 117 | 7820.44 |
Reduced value 0.250 mag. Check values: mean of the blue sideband 189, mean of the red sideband 111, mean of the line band 117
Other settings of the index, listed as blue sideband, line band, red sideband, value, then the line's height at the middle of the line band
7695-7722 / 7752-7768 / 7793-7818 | 0.32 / 161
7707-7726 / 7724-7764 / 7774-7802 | 0.27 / 241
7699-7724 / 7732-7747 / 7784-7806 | 0.17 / 209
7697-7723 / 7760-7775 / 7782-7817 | 0.35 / 157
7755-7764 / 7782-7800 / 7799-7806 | -0.01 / 111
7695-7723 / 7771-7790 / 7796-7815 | 0.23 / 141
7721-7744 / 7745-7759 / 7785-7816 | 0.20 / 215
